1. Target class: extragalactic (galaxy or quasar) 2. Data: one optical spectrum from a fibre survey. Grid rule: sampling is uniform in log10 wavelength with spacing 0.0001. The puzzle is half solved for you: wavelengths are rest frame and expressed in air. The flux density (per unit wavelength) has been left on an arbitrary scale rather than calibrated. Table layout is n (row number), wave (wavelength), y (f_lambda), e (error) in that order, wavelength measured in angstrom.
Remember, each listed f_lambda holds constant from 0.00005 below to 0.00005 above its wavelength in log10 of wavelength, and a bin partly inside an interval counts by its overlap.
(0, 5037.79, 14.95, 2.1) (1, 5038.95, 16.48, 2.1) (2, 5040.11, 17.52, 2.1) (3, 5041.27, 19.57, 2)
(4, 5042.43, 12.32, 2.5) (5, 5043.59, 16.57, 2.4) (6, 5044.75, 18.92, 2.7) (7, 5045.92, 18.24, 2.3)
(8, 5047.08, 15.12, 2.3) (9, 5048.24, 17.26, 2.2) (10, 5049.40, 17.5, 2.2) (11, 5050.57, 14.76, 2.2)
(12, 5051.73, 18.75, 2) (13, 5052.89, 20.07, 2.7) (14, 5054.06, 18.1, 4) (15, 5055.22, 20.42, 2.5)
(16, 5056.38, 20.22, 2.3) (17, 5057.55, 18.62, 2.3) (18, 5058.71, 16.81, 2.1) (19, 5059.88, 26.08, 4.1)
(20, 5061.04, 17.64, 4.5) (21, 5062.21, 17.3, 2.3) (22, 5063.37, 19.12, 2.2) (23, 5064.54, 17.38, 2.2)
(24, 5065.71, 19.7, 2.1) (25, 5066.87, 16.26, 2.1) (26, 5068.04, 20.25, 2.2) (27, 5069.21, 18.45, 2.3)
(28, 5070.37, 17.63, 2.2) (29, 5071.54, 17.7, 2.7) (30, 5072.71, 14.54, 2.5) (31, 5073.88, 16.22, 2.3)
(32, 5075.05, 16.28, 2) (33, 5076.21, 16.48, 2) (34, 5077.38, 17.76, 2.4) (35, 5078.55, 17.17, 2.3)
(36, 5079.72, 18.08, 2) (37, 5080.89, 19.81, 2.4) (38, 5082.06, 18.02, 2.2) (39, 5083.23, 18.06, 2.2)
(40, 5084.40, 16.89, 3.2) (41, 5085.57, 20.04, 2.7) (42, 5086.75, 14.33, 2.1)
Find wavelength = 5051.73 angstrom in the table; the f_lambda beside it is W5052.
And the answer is 18.75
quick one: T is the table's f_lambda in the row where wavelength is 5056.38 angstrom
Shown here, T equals 20.22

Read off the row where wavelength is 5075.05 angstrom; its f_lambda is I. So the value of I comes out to 16.28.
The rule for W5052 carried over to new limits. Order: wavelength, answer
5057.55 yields 18.62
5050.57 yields 14.76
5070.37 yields 17.63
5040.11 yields 17.52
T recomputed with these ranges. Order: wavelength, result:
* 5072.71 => 14.54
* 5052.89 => 20.07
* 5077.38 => 17.76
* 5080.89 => 19.81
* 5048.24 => 17.26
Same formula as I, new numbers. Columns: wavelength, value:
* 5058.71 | 16.81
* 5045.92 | 18.24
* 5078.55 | 17.17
